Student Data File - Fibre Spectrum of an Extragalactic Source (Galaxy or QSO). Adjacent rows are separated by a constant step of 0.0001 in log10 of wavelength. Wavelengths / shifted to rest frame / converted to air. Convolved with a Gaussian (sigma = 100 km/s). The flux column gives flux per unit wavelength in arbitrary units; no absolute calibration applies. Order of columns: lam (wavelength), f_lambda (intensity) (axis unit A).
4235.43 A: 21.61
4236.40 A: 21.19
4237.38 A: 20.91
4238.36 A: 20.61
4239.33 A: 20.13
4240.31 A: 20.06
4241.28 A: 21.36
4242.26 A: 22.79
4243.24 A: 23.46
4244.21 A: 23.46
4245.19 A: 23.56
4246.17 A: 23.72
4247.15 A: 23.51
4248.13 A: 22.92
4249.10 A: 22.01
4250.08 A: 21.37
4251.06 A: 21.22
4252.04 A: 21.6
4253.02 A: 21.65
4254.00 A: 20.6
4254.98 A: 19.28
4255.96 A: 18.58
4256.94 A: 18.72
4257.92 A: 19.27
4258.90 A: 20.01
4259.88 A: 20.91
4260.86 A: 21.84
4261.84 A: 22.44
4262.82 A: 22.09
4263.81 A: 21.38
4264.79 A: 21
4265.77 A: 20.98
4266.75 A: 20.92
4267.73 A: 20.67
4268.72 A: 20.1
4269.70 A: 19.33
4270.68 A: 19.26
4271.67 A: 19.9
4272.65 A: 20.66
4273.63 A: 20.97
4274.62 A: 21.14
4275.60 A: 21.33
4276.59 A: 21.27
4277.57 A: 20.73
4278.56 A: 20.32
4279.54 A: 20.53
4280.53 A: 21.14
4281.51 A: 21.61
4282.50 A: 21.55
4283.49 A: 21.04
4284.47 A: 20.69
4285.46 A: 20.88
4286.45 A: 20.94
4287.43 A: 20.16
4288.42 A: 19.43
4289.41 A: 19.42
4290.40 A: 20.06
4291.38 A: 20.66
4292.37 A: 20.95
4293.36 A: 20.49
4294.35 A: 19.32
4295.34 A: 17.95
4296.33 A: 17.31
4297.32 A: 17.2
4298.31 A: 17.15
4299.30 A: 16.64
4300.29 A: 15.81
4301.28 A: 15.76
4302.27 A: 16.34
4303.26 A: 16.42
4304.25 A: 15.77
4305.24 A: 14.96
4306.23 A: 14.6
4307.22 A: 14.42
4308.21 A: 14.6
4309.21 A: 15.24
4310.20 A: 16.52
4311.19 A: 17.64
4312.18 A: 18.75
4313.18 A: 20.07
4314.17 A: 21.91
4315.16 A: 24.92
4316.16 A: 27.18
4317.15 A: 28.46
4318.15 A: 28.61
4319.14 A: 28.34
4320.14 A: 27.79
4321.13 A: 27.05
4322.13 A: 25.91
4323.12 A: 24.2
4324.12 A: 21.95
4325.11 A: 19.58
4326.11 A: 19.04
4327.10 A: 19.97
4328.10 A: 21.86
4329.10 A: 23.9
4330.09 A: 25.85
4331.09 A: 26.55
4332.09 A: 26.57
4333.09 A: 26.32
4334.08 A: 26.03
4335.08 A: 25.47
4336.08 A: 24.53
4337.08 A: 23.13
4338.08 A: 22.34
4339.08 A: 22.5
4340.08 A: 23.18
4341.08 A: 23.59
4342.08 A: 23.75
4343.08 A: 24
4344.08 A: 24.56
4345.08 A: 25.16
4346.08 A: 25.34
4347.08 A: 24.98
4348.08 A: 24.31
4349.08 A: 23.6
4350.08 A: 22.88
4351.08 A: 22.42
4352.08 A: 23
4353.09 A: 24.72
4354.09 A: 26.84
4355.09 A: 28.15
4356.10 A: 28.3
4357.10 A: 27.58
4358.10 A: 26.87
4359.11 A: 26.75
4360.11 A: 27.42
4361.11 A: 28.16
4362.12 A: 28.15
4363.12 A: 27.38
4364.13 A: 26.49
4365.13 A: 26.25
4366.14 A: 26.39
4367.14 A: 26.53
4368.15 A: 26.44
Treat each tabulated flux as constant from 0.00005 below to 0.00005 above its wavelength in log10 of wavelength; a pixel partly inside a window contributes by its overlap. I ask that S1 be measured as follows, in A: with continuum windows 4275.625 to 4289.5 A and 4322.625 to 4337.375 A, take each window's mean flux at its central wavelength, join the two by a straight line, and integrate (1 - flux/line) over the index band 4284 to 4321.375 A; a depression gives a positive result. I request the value 3.93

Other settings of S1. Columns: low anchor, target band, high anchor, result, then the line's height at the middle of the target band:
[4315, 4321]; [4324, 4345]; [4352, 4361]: 2.8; 27.3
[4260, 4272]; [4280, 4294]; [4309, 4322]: 0.9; 22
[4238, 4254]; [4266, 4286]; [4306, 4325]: 1.2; 22.1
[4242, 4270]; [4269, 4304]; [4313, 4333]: 5.0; 22.8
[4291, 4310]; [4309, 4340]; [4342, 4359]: -4.1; 20.9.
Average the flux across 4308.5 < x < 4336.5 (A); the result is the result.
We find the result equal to 23.5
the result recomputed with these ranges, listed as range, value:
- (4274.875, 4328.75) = 20.2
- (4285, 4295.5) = 20.1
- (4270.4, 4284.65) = 20.8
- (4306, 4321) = 21.5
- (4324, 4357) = 24.1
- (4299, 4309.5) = 15.5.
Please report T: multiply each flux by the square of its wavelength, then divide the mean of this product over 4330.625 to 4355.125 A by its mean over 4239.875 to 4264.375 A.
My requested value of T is 1.19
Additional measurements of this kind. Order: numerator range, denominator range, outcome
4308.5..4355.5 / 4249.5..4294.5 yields 1.18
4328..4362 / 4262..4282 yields 1.25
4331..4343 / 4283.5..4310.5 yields 1.39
